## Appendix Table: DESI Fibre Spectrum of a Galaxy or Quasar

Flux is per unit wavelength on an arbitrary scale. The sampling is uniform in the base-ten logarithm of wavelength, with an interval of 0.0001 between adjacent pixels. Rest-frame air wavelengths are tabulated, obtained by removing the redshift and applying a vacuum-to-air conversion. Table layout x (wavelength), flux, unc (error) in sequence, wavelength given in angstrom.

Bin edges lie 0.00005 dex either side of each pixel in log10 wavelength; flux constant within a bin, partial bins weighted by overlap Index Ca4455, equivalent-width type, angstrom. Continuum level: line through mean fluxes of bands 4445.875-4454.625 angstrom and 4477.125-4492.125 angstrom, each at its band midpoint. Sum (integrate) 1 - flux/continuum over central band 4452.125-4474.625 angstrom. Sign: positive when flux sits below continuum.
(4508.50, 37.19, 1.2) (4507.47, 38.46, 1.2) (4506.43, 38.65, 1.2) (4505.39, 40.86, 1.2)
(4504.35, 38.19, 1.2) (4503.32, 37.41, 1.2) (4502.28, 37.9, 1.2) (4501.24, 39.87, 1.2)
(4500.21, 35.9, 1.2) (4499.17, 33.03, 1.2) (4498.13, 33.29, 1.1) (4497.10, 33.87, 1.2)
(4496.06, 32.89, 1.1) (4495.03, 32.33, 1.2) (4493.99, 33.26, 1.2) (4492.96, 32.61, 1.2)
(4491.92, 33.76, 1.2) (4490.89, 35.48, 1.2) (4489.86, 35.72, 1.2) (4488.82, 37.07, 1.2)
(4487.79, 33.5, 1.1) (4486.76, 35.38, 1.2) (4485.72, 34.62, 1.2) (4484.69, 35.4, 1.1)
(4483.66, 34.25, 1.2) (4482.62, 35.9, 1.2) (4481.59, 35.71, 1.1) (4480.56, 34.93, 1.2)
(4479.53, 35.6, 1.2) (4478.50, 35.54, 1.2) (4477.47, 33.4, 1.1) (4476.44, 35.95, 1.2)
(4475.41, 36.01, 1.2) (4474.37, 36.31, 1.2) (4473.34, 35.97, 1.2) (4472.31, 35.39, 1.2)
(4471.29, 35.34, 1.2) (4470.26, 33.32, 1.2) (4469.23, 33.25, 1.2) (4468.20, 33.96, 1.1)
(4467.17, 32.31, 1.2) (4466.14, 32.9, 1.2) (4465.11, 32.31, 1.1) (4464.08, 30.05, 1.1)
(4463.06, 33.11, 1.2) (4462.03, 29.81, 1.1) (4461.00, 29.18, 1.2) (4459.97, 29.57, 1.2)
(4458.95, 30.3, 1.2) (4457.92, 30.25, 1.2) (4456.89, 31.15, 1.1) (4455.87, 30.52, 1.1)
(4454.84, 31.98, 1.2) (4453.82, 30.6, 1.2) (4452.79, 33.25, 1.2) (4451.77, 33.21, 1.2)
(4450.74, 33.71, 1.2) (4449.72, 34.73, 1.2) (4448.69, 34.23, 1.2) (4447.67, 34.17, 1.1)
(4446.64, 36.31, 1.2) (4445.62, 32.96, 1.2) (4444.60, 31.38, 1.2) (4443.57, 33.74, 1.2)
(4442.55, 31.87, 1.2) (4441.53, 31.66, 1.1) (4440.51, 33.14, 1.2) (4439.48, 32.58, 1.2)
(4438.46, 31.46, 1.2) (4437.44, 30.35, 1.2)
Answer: 1.3 angstrom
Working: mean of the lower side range 33.7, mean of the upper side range 35.1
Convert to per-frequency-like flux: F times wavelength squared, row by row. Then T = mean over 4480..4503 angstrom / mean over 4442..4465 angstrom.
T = 1.10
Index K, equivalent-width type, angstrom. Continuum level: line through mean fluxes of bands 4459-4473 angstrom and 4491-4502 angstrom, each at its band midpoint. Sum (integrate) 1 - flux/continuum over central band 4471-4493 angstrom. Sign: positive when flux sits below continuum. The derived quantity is -1.3 angstrom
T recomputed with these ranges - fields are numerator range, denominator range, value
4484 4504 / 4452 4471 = 1.12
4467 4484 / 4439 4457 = 1.08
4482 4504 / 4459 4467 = 1.14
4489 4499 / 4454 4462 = 1.13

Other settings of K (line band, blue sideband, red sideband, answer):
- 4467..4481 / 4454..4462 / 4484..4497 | -1.1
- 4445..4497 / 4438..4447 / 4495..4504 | 0.7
